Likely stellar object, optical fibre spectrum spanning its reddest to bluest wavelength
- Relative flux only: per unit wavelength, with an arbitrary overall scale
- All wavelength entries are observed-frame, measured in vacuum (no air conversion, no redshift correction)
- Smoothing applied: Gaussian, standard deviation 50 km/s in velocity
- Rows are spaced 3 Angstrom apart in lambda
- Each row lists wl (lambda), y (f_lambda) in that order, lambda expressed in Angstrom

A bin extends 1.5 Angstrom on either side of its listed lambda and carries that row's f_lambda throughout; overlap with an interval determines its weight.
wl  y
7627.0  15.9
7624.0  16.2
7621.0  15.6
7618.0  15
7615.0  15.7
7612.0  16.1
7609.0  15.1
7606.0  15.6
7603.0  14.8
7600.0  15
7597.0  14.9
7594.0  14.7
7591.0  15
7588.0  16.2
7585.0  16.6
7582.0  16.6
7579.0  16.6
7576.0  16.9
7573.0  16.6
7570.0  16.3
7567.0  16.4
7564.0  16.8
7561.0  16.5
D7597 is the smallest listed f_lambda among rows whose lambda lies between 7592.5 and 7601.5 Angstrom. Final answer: 14.7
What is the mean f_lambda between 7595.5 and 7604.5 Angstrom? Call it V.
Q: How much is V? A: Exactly 14.9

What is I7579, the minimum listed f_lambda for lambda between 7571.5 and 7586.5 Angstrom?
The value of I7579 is 16.6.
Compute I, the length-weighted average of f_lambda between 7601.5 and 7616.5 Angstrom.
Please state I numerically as 15.5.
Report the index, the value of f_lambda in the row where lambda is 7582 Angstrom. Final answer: 16.6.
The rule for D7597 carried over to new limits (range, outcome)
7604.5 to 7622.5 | 15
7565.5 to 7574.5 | 16.3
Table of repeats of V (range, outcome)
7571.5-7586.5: 16.7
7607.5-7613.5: 15.6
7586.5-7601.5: 15.2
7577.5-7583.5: 16.6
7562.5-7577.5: 16.6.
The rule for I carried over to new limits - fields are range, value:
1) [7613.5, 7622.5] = 15.4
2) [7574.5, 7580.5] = 16.8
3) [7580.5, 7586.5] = 16.6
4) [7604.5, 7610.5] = 15.3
